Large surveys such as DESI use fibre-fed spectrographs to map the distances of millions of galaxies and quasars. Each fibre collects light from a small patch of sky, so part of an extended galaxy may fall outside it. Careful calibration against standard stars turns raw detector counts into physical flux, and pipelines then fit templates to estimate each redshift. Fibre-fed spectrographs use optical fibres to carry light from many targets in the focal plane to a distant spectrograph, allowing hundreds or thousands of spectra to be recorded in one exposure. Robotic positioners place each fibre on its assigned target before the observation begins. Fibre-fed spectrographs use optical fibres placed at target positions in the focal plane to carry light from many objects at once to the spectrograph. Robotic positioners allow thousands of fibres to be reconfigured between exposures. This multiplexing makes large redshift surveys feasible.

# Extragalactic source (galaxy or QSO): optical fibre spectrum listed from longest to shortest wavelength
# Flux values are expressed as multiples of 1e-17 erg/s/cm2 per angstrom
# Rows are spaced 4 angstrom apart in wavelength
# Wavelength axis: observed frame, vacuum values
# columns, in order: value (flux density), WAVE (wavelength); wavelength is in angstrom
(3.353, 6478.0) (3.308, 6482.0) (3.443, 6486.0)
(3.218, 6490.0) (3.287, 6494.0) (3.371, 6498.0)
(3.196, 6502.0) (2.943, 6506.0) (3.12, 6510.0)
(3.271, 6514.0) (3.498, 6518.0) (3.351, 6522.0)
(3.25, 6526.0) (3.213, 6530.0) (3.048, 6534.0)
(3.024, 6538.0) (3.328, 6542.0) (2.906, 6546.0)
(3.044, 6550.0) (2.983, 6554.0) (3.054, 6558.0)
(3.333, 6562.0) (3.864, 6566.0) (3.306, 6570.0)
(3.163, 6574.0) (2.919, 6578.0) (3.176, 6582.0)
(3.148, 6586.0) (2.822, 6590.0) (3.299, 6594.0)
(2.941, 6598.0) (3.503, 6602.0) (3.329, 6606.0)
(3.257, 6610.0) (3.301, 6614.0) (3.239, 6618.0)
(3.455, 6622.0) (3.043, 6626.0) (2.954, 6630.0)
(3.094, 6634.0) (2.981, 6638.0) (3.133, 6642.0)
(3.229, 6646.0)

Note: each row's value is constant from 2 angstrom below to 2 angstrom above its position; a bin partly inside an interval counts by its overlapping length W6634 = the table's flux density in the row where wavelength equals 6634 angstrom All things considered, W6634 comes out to 3.094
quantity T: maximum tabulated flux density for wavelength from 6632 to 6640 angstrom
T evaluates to 3.094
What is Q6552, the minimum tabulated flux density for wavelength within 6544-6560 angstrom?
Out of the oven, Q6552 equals 2.906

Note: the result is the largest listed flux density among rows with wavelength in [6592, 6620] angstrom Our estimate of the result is 3.503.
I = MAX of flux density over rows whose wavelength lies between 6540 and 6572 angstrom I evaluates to 3.864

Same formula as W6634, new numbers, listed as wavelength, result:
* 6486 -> 3.443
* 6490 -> 3.218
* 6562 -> 3.333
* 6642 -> 3.133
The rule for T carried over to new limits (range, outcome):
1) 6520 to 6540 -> 3.351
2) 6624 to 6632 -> 3.043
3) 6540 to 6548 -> 3.328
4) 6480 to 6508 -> 3.443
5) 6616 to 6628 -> 3.455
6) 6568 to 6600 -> 3.306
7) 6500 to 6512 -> 3.196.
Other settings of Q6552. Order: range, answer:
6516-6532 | 3.213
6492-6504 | 3.196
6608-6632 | 2.954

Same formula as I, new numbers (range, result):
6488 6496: 3.287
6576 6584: 3.176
